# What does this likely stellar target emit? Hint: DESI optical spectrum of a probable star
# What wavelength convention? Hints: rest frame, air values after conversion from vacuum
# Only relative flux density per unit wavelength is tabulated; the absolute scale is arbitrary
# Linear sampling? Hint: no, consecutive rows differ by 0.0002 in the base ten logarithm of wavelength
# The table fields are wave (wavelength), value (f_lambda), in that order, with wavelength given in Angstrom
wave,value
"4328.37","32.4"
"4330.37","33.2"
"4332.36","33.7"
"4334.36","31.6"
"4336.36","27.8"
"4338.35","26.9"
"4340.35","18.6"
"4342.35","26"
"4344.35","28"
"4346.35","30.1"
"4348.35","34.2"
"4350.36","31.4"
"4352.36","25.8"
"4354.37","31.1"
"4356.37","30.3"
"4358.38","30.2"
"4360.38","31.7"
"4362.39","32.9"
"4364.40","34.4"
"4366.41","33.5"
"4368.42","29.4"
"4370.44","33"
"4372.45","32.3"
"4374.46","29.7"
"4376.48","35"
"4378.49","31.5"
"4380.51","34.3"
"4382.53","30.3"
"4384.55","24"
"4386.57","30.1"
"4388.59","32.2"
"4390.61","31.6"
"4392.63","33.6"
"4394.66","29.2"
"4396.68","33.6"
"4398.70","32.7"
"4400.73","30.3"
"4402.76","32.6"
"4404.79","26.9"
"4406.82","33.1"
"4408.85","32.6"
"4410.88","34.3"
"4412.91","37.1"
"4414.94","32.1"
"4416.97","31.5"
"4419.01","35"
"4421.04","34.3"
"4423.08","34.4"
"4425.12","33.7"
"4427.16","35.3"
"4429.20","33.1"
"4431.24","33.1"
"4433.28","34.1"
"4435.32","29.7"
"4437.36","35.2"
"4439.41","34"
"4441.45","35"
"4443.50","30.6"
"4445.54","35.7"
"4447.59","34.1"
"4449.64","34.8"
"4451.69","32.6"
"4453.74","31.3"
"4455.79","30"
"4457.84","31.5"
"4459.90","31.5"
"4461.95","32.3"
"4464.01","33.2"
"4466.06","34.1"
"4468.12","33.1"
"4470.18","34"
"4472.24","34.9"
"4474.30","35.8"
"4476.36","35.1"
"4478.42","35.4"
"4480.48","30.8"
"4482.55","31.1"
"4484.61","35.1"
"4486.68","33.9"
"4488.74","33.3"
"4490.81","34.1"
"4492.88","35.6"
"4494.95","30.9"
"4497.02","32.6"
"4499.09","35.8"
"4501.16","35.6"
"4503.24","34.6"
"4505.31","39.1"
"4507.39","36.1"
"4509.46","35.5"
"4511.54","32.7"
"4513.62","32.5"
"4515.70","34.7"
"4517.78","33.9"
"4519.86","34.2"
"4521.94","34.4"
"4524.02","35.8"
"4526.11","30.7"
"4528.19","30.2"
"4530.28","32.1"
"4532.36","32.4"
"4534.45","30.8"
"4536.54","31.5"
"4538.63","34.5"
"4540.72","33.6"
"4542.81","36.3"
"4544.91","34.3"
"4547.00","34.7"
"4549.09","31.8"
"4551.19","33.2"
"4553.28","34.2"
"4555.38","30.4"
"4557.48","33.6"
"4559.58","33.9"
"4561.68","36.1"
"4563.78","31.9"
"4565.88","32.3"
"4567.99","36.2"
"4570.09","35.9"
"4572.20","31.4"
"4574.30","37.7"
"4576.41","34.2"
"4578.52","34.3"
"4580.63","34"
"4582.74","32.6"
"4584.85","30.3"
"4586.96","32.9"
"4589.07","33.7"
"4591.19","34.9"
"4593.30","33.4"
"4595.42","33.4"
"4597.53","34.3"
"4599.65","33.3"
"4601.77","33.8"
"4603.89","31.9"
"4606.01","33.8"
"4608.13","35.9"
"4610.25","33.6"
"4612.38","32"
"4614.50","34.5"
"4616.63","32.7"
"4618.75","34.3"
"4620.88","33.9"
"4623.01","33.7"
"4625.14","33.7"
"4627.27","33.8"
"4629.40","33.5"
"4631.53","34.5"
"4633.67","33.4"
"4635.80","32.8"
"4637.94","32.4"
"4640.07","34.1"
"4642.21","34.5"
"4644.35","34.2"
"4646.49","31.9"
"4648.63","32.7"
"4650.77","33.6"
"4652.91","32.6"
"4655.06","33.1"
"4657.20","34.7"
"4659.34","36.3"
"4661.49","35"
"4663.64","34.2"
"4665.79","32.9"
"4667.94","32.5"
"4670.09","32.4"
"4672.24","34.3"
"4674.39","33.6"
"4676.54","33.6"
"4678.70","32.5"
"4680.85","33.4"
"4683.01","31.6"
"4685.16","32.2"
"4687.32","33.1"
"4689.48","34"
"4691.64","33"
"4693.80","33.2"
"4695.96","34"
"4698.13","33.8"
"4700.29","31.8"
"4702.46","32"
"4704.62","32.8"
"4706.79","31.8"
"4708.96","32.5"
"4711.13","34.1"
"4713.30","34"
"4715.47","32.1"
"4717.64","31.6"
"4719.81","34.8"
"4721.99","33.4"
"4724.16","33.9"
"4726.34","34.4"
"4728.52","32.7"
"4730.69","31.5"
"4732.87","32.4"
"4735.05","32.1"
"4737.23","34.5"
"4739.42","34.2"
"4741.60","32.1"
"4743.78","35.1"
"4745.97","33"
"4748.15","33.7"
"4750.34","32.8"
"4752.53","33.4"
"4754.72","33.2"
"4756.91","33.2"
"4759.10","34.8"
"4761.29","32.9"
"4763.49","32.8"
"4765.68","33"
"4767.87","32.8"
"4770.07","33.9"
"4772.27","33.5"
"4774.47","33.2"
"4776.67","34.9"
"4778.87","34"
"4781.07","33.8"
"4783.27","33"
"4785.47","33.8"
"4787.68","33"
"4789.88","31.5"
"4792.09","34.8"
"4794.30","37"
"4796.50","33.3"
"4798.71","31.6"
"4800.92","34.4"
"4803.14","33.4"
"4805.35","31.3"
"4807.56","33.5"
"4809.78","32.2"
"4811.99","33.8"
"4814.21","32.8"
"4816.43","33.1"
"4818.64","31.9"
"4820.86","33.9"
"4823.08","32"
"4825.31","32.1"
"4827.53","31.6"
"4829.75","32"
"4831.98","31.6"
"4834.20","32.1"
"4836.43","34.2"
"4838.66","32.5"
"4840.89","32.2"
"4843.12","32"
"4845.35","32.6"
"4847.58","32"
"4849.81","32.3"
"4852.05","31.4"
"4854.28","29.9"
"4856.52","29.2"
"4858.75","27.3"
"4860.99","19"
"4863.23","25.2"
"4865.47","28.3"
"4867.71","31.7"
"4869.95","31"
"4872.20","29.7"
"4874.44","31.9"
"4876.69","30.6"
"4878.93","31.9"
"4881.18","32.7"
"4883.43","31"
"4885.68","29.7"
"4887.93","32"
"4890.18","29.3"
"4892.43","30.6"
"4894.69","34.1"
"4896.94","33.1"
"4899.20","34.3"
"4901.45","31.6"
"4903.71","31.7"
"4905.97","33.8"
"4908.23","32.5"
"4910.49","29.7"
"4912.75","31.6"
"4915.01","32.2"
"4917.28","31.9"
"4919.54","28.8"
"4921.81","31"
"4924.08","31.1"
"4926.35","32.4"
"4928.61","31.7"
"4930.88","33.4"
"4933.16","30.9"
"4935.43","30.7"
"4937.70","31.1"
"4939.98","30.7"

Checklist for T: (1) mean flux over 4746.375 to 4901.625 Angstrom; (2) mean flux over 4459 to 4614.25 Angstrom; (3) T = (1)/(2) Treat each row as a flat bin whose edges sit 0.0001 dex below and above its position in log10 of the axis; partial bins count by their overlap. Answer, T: 0.95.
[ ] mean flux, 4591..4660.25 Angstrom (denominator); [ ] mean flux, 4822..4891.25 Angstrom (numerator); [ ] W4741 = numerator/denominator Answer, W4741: 0.91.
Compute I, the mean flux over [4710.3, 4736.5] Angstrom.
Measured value 33.1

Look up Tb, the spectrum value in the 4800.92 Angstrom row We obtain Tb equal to 34.4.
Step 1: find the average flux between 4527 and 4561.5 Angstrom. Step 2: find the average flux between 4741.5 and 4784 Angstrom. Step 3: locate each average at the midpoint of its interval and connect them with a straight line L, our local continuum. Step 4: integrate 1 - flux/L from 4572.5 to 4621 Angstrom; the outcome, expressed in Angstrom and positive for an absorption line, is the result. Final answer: -0.8 Angstrom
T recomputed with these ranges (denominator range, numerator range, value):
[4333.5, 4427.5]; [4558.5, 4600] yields 1.08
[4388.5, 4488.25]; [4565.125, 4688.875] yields 1.01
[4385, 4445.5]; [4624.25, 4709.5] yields 1.02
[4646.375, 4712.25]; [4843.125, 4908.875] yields 0.92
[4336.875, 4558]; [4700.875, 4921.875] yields 0.99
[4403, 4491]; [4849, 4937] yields 0.92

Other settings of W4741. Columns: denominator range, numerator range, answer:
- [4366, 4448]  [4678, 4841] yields 1.02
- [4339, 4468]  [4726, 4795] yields 1.05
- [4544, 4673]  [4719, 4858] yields 0.98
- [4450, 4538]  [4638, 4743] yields 0.99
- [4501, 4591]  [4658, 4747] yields 0.99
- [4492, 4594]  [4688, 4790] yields 0.99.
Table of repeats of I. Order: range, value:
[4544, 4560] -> 33.2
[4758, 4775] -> 33.4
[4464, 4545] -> 33.9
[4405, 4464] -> 33.2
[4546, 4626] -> 33.6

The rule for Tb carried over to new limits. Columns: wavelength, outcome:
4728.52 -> 32.7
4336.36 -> 27.8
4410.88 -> 34.3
